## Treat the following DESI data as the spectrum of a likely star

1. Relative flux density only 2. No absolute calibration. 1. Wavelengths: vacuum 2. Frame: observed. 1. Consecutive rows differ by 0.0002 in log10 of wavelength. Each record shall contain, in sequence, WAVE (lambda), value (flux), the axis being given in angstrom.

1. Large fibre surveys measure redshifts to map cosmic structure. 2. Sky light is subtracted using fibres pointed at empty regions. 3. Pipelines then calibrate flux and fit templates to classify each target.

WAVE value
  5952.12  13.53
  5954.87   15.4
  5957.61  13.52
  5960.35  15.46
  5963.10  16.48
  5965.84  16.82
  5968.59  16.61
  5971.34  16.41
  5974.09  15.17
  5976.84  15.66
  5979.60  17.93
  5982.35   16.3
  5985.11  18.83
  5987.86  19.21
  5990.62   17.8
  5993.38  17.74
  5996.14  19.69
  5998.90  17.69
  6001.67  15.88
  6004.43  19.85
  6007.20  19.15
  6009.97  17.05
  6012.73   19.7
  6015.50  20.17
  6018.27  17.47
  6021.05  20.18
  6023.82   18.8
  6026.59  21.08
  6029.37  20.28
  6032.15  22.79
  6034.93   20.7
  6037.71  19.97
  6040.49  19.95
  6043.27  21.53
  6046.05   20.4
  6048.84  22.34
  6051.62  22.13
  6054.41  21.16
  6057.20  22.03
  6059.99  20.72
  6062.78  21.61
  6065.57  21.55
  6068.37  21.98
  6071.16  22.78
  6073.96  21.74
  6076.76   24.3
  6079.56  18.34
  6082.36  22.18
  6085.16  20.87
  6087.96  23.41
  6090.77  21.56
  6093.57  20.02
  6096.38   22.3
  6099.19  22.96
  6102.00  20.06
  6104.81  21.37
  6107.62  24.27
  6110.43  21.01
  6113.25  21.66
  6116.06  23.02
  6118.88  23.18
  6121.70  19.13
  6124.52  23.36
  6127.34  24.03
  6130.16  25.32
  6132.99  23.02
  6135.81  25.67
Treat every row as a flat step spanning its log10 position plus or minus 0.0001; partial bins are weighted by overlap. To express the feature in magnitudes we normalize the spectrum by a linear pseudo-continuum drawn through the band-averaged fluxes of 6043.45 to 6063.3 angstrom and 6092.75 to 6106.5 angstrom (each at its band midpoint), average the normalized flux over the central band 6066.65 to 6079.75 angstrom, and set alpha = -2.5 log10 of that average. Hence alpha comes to -0.03 mag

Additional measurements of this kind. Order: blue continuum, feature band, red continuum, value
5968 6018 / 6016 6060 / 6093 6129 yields -0.067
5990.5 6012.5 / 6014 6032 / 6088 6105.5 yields -0.051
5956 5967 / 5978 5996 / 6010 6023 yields -0.052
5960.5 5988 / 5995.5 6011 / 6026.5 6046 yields 0.030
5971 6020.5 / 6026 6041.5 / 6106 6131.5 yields -0.074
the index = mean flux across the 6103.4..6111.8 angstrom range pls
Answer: 22.2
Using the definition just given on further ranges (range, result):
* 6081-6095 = 21.6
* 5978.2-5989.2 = 18.1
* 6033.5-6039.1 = 20.3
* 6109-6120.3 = 22.2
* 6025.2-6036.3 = 21.2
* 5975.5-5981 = 16.8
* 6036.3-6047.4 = 20.5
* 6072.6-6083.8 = 21.6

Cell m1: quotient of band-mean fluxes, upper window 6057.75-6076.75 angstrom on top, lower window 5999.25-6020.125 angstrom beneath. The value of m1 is 1.19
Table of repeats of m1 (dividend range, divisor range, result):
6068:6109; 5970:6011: 1.24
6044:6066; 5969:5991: 1.26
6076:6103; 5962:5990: 1.27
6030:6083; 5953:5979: 1.36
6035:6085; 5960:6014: 1.22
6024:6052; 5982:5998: 1.14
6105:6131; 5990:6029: 1.21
